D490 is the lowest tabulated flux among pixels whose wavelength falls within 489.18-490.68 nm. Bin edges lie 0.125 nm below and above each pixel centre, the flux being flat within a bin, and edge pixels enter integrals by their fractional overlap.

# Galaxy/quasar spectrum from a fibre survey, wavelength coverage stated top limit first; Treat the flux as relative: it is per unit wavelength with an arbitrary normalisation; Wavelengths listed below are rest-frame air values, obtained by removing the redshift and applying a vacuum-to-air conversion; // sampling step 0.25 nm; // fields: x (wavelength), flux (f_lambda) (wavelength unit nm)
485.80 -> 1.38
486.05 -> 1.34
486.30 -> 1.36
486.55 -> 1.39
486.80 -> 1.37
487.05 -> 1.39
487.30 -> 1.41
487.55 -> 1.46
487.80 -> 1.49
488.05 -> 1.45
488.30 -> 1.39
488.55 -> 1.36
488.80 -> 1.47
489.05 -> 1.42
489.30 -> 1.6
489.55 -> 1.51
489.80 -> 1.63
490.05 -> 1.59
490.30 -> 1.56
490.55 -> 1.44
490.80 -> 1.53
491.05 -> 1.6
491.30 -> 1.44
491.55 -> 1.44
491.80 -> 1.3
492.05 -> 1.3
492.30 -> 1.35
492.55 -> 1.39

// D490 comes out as 1.44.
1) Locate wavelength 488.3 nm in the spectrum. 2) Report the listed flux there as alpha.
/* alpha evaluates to 1.39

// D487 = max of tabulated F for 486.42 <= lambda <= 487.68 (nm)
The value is 1.46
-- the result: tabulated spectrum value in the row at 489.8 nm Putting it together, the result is 1.63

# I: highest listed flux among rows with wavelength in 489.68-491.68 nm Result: 1.63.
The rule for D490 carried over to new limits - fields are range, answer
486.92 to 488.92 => 1.36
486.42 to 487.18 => 1.37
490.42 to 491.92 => 1.3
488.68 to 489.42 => 1.42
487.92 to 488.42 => 1.39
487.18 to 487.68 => 1.41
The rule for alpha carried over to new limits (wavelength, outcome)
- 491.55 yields 1.44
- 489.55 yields 1.51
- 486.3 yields 1.36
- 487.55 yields 1.46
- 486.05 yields 1.34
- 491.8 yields 1.3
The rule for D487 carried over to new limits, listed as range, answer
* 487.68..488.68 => 1.49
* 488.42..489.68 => 1.6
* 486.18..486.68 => 1.39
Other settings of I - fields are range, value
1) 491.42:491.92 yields 1.44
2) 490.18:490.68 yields 1.56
